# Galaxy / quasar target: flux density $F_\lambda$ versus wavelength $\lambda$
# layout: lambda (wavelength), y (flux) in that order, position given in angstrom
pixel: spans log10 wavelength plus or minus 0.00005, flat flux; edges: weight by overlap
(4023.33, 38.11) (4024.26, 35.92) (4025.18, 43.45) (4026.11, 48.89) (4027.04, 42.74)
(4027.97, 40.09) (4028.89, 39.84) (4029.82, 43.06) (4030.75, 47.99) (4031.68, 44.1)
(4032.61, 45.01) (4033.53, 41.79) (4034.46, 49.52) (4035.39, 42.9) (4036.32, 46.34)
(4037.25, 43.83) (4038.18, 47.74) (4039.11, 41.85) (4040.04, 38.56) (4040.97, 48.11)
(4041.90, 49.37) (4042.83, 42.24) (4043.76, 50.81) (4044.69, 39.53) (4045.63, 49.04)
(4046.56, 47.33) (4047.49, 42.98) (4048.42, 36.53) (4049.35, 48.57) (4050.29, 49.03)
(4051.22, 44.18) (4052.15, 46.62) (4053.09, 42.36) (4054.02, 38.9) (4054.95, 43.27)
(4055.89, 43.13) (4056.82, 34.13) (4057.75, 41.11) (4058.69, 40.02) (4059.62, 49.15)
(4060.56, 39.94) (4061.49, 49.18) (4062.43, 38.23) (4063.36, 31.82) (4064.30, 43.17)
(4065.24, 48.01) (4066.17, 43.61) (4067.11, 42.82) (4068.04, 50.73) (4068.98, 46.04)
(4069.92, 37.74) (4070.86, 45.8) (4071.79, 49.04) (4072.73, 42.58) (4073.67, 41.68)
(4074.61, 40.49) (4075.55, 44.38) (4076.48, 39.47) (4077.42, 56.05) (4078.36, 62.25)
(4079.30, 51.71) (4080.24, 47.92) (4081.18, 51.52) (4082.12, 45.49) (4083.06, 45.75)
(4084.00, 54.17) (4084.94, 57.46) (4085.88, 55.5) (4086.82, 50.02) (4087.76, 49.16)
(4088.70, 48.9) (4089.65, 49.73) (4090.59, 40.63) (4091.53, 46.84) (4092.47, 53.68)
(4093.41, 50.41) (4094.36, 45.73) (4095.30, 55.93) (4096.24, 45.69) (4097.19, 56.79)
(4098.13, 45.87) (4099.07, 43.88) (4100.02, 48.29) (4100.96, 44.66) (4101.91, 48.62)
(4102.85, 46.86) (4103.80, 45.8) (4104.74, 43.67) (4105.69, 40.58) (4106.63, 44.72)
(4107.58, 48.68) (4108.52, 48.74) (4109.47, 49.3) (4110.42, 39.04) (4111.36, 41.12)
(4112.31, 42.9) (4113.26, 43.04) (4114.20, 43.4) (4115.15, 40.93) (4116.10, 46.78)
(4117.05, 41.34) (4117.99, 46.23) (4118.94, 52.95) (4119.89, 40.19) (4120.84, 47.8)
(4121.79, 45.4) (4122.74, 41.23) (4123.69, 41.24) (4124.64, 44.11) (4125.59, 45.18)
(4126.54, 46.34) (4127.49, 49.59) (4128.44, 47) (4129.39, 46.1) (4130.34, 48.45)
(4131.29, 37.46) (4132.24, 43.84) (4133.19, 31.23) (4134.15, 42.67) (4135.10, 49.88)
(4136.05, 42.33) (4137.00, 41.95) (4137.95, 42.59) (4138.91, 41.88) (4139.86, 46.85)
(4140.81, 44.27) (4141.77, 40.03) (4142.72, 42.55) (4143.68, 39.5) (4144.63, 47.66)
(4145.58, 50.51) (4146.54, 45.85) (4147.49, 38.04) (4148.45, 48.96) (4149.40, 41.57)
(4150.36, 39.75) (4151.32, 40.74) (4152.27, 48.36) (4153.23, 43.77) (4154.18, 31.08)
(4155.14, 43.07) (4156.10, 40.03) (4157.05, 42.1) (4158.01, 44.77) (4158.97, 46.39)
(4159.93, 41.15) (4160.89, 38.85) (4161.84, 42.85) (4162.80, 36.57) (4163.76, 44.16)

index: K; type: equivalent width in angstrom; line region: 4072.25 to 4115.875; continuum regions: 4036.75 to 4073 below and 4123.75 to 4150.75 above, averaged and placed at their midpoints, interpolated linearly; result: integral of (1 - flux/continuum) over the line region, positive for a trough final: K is -3.6 angstrom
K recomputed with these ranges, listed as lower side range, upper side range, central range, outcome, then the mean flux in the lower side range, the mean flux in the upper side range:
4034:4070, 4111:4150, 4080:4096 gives -2.2 angstrom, 43.9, 43.9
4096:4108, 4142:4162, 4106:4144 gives 0.6 angstrom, 46.5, 42.7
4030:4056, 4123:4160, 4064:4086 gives -1.6 angstrom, 44.7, 43.3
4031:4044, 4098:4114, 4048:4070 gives 1.0 angstrom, 45.1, 45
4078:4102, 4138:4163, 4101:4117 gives 1.0 angstrom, 49.8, 42.6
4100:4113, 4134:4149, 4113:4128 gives 0.0 angstrom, 45.1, 44.1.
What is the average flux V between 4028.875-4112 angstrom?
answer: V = 45.8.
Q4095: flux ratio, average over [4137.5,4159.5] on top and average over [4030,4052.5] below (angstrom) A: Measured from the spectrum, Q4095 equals 0.95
